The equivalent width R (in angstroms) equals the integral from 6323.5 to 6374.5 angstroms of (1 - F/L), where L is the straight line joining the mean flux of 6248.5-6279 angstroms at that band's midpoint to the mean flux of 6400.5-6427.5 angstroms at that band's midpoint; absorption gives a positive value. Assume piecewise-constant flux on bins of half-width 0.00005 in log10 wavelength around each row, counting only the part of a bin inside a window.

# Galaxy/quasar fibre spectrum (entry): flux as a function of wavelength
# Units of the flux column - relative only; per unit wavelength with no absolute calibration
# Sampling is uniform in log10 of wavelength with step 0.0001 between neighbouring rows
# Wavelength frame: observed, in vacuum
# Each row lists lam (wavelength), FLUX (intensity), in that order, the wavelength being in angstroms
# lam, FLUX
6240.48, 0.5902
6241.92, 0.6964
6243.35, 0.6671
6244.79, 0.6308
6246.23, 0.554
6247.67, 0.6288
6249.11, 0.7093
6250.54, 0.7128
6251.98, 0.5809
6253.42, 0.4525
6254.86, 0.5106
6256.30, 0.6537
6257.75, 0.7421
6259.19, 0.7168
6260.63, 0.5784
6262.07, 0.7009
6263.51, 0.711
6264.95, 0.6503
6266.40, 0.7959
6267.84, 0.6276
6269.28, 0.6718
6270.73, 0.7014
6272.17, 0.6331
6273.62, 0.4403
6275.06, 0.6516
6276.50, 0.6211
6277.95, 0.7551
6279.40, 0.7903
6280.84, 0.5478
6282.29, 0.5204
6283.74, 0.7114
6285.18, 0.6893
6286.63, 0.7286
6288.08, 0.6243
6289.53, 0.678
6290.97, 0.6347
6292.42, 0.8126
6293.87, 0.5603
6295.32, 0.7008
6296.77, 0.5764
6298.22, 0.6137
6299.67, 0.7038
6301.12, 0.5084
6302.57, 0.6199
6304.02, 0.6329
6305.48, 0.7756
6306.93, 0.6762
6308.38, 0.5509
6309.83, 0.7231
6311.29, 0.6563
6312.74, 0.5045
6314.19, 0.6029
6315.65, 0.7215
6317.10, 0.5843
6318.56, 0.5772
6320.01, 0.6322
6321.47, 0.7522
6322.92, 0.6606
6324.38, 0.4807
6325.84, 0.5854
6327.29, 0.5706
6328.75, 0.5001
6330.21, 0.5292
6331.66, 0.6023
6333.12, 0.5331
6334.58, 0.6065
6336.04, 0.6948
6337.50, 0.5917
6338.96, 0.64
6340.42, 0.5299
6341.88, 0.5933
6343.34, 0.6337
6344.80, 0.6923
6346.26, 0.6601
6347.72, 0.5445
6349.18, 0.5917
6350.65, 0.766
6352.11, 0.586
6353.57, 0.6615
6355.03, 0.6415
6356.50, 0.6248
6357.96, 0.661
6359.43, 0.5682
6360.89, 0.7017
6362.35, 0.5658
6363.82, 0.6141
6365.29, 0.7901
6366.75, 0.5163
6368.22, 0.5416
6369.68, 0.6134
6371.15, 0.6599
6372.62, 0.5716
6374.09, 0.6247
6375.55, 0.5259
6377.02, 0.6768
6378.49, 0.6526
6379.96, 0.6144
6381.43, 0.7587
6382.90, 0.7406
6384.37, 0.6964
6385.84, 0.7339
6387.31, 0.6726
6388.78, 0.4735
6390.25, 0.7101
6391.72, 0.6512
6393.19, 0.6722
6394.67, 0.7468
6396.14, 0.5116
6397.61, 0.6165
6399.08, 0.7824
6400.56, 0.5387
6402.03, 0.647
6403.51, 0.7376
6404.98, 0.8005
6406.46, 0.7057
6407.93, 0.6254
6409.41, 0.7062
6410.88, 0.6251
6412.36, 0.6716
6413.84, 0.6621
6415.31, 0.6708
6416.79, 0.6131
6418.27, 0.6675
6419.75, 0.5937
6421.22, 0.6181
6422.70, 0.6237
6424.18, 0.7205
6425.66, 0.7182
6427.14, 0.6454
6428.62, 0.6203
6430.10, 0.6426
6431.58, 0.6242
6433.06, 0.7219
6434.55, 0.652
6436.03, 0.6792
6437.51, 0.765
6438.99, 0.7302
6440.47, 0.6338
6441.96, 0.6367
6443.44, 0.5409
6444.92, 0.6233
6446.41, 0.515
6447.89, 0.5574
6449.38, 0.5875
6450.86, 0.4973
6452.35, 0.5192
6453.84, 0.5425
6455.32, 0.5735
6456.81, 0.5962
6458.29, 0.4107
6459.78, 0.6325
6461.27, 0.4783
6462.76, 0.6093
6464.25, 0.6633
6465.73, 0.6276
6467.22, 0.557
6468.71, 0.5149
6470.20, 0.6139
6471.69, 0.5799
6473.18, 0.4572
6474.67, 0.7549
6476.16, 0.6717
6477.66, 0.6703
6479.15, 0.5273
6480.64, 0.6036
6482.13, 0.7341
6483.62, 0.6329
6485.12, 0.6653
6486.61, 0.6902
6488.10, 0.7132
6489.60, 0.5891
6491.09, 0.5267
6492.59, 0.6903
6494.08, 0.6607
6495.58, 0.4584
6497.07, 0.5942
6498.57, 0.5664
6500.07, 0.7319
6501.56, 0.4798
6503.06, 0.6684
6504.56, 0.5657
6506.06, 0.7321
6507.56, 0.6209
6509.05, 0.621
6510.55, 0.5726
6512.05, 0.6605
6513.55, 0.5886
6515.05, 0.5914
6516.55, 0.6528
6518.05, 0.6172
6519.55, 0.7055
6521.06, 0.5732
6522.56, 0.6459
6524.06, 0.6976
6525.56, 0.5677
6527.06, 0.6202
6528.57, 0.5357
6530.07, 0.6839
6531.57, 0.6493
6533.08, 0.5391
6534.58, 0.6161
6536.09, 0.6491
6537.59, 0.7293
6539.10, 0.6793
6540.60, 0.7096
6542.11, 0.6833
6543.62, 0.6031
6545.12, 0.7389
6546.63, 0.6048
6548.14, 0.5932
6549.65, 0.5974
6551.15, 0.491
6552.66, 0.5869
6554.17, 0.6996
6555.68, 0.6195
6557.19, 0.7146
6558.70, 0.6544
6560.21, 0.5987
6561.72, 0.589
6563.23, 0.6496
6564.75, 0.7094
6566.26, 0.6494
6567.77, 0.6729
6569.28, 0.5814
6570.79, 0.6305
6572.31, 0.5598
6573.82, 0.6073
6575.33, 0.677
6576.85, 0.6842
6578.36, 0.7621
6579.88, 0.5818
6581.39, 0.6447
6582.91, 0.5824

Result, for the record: 3.9 angstroms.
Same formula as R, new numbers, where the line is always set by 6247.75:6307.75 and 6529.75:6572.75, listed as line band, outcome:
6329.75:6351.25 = 1.1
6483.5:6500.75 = 0.4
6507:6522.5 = 0.4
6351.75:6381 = 1.1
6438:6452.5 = 1.2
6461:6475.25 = 1.2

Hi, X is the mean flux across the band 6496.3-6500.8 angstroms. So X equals 0.629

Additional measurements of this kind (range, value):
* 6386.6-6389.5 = 0.573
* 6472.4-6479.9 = 0.616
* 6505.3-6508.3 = 0.675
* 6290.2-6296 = 0.678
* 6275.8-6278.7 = 0.687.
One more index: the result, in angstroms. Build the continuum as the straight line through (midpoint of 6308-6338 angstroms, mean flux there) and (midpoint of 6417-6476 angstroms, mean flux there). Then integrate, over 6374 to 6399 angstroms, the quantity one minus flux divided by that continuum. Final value -2.0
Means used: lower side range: 0.603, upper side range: 0.609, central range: 0.656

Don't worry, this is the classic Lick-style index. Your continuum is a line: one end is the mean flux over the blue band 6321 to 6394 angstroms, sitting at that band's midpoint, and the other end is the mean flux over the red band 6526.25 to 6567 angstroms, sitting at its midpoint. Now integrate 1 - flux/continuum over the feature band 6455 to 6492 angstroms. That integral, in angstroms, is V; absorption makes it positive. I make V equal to 1.6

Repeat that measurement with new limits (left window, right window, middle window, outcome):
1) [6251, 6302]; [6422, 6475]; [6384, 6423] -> -2.6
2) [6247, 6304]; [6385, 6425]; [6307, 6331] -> 1.8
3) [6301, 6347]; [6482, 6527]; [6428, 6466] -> 1.2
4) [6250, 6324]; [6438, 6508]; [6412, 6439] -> -2.2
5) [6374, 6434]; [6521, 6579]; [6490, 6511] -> 1.3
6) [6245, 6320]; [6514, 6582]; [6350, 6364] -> 0.0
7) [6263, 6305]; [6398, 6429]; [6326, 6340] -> 1.6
